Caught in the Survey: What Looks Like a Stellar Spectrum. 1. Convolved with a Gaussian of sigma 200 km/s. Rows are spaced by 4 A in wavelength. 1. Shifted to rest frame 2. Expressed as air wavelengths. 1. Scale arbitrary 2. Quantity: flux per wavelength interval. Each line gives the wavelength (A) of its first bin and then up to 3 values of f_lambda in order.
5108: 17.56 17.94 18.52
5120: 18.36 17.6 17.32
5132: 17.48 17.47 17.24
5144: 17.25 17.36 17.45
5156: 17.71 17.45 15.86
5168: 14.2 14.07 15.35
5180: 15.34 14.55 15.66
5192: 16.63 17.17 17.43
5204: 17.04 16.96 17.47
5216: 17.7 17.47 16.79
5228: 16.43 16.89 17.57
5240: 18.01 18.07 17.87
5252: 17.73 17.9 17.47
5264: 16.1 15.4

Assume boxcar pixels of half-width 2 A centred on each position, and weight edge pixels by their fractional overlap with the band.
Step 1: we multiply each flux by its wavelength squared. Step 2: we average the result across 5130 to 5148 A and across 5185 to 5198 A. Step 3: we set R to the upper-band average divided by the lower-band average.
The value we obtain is 0.96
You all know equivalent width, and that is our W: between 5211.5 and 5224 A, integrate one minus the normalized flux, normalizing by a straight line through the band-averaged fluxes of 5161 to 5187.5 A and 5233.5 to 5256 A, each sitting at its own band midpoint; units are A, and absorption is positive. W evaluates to -0.50 A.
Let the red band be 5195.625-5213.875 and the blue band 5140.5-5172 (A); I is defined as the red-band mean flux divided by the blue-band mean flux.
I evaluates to 1.04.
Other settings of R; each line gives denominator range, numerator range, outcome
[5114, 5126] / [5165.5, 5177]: 0.82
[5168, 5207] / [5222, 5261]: 1.12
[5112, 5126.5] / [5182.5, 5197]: 0.91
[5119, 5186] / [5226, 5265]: 1.09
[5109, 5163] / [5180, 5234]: 0.98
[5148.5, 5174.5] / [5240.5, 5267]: 1.12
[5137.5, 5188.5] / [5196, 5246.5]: 1.10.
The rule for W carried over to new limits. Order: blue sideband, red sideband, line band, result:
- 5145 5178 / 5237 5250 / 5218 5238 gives 0.7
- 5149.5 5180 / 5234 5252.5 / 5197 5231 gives 0.0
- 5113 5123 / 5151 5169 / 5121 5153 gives 0.2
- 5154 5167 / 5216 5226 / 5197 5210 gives 0.0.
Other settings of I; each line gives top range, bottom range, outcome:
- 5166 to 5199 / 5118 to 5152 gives 0.88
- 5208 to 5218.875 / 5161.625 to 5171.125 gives 1.16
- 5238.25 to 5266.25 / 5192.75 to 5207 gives 1.02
